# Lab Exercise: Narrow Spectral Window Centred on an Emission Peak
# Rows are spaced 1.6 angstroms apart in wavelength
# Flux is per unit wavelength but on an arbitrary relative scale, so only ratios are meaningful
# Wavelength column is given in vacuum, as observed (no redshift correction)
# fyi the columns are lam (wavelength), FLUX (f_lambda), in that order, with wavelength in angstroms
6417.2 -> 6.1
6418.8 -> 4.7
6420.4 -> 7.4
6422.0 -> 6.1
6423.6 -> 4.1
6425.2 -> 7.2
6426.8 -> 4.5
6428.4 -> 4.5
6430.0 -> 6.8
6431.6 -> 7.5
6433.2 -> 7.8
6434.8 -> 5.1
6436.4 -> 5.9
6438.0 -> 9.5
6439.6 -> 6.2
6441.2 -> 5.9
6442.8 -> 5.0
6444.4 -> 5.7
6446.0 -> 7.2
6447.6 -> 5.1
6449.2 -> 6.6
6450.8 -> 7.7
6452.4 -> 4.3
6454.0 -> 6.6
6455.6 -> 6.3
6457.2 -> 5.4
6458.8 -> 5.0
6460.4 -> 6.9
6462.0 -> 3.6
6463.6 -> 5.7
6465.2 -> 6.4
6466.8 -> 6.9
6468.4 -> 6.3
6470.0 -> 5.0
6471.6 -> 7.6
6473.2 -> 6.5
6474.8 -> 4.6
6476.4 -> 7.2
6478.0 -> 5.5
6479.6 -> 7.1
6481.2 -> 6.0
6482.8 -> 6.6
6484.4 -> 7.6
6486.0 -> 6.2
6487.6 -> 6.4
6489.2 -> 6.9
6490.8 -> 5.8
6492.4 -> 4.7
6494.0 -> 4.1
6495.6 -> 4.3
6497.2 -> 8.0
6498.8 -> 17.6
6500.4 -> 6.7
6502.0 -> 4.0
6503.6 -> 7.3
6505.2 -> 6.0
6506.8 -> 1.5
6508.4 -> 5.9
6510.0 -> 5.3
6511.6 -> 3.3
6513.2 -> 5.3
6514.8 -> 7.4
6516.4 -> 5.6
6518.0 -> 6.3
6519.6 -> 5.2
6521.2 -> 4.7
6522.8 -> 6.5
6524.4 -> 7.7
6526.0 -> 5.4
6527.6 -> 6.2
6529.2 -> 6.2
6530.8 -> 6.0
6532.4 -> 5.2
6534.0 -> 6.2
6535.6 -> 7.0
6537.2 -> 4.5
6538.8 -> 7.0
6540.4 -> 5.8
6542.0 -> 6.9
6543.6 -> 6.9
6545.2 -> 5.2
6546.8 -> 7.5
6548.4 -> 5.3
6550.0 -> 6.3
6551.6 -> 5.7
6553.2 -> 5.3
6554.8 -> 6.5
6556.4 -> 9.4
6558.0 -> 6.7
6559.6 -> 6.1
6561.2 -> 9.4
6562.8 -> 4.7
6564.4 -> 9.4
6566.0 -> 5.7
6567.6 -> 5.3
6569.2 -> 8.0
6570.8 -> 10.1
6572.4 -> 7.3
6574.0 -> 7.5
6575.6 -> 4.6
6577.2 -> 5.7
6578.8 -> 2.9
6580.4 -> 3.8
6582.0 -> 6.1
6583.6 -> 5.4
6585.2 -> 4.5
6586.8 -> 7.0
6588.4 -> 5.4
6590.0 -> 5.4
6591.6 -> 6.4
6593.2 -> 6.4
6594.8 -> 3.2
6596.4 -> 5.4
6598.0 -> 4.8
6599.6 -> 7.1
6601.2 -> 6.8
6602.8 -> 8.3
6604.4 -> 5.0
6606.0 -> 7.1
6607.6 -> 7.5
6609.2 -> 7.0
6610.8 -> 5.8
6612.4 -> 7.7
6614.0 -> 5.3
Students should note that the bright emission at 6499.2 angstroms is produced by H-beta 4861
